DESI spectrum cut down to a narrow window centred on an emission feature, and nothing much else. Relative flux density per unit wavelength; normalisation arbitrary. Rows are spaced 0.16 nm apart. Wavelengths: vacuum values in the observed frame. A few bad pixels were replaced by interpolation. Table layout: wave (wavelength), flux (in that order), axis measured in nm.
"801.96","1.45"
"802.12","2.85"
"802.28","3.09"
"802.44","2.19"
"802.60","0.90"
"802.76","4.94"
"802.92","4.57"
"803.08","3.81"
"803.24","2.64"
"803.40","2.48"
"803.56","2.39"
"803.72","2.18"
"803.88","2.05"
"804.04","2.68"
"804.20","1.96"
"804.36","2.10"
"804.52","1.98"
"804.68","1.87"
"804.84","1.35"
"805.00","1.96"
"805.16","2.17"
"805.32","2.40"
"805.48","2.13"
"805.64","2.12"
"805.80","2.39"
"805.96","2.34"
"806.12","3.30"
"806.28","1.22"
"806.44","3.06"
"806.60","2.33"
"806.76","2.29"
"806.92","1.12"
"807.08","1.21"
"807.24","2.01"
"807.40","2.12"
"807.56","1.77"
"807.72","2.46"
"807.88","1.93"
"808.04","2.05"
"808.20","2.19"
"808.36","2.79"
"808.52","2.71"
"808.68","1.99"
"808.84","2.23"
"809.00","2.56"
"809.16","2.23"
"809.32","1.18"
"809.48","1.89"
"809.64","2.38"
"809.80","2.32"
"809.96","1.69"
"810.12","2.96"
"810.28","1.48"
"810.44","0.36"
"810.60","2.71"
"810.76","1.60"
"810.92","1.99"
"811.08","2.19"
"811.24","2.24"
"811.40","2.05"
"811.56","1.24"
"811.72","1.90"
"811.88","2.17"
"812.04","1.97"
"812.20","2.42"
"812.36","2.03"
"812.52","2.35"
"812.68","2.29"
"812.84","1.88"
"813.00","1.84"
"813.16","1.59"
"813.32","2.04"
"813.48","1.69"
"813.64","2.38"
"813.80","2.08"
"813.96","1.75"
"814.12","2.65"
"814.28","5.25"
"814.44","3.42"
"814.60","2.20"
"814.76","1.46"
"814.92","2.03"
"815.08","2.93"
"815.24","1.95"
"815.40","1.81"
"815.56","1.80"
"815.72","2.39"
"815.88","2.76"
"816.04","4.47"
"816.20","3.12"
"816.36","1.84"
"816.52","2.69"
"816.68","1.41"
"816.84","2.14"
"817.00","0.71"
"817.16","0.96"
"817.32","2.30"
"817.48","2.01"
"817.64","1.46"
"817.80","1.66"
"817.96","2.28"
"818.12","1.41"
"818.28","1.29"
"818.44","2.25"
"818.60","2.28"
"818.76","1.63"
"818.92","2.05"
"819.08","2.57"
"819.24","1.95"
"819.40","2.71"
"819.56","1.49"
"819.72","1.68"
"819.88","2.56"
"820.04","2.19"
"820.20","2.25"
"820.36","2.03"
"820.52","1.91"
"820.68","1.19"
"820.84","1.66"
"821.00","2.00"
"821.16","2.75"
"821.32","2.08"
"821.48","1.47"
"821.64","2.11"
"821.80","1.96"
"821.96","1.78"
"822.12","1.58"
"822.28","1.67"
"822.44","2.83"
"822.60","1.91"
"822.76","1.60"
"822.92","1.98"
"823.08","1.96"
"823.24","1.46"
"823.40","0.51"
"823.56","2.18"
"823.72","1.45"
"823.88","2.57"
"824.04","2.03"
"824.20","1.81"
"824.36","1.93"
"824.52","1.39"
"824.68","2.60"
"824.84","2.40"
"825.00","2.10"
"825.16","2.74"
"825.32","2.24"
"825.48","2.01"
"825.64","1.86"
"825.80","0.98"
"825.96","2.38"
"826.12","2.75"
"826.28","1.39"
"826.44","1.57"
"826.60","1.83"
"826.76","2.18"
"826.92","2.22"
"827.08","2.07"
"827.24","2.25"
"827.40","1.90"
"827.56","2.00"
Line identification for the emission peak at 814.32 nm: [S II]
